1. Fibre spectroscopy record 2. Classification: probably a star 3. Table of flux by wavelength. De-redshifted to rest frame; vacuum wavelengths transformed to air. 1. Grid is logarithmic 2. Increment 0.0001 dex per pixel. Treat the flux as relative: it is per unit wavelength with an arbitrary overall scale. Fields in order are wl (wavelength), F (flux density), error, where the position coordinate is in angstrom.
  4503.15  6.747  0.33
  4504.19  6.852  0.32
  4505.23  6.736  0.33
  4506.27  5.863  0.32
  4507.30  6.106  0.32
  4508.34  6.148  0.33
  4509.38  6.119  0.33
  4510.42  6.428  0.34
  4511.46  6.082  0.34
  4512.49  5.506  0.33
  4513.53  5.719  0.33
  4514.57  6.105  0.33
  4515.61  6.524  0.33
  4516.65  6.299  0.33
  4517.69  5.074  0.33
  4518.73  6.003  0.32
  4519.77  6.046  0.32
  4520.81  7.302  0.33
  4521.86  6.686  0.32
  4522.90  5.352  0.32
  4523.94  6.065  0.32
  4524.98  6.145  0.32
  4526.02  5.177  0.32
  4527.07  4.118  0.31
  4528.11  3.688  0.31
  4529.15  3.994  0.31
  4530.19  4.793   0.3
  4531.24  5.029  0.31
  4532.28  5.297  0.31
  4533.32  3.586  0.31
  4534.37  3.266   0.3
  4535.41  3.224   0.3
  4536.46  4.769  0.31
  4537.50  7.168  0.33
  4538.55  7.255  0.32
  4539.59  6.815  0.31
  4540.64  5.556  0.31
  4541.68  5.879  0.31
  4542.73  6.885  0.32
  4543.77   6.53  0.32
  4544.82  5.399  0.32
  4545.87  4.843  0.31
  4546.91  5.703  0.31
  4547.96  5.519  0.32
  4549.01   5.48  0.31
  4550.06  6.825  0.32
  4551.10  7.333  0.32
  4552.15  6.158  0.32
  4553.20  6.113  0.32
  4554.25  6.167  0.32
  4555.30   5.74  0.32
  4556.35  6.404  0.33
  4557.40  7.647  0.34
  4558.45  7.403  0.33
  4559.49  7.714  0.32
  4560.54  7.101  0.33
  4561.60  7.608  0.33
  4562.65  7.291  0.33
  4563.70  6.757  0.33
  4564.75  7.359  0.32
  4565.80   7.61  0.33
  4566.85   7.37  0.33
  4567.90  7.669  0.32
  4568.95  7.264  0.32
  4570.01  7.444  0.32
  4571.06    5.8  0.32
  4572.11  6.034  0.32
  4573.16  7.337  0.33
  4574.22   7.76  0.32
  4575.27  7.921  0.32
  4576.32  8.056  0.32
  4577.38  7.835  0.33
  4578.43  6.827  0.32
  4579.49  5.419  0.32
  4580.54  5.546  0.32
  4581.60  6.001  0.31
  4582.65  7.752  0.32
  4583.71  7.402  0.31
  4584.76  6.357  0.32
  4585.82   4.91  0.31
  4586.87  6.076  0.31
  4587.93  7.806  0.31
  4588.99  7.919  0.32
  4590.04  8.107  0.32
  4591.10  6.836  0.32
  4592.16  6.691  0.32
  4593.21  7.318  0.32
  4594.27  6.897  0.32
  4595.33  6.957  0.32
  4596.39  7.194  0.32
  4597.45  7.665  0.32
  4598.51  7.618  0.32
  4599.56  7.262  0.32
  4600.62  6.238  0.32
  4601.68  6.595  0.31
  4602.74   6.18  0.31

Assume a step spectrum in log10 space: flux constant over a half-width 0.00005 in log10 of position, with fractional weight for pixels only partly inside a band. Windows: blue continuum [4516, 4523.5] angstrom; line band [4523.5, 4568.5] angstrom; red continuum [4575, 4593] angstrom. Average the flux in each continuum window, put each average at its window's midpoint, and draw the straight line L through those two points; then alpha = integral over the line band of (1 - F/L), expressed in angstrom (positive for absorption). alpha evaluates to 3.1 angstrom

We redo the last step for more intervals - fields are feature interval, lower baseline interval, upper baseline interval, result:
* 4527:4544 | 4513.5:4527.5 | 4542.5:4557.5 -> 2.41 angstrom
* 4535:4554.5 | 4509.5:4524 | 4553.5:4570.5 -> 2.17 angstrom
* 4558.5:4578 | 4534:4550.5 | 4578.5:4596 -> -3.14 angstrom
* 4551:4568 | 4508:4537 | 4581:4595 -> -2.04 angstrom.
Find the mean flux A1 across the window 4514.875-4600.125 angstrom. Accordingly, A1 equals 6.39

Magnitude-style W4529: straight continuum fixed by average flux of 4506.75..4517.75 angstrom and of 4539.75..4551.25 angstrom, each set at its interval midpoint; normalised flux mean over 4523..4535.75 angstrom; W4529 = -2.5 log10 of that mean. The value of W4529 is 0.30 mag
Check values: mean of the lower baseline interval 6.05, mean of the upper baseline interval 5.98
